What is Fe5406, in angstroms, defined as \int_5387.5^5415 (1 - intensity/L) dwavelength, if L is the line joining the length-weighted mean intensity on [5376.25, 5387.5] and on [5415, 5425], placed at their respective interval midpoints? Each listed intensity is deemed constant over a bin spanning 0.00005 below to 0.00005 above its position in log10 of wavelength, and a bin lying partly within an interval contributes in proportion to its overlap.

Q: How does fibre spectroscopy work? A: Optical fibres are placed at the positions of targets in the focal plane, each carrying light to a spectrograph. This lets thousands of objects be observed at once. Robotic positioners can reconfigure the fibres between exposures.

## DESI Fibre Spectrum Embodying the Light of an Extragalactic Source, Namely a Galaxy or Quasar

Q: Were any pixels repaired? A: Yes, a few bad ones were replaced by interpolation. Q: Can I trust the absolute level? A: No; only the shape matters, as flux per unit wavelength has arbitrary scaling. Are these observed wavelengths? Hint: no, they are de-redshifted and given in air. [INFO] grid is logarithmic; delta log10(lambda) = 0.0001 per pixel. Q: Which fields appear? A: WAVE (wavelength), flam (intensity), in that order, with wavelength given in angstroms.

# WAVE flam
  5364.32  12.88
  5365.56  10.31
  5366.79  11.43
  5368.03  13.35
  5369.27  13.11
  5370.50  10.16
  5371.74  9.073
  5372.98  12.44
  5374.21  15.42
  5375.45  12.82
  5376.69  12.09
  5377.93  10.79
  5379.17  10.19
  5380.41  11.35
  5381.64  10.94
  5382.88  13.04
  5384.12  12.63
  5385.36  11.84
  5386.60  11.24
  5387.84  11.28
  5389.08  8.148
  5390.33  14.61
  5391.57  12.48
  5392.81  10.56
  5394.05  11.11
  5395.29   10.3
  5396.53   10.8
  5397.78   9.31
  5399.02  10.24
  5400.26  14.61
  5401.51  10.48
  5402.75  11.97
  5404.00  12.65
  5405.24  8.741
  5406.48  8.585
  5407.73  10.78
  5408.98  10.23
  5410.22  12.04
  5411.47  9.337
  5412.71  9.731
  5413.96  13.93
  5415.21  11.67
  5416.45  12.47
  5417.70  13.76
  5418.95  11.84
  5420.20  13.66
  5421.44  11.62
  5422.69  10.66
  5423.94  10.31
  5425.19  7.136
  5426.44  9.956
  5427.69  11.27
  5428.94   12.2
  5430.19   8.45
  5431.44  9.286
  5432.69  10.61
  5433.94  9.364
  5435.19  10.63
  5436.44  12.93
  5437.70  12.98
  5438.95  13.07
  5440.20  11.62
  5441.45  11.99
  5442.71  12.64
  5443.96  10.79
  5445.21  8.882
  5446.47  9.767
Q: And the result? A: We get 1.6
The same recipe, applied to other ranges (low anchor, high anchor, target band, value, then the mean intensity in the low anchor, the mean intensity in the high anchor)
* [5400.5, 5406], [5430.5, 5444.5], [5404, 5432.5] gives 1.05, 11.2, 11.4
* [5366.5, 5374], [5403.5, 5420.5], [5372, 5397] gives -0.04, 11.8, 11.3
